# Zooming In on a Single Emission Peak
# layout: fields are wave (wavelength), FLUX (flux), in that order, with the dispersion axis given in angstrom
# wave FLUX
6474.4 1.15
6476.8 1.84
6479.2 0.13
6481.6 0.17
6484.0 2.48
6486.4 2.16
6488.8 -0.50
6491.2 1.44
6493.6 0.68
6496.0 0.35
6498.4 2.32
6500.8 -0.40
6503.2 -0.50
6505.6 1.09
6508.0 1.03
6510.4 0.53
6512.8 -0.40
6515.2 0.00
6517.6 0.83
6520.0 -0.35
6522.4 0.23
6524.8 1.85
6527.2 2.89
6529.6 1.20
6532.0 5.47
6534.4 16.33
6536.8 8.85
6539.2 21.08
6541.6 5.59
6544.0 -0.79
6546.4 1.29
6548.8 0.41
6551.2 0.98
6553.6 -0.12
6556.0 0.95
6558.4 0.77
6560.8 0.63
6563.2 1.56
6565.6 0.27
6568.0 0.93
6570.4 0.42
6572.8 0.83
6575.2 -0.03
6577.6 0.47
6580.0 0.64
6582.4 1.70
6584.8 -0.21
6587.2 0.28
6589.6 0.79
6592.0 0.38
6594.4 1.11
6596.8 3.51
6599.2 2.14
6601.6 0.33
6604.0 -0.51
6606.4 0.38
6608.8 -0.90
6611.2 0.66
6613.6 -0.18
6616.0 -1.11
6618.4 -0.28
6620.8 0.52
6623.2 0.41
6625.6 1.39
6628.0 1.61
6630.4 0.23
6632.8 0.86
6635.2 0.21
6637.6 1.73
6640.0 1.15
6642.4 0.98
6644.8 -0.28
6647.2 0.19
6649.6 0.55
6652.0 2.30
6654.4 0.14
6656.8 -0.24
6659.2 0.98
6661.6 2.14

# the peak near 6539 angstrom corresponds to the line [O II]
